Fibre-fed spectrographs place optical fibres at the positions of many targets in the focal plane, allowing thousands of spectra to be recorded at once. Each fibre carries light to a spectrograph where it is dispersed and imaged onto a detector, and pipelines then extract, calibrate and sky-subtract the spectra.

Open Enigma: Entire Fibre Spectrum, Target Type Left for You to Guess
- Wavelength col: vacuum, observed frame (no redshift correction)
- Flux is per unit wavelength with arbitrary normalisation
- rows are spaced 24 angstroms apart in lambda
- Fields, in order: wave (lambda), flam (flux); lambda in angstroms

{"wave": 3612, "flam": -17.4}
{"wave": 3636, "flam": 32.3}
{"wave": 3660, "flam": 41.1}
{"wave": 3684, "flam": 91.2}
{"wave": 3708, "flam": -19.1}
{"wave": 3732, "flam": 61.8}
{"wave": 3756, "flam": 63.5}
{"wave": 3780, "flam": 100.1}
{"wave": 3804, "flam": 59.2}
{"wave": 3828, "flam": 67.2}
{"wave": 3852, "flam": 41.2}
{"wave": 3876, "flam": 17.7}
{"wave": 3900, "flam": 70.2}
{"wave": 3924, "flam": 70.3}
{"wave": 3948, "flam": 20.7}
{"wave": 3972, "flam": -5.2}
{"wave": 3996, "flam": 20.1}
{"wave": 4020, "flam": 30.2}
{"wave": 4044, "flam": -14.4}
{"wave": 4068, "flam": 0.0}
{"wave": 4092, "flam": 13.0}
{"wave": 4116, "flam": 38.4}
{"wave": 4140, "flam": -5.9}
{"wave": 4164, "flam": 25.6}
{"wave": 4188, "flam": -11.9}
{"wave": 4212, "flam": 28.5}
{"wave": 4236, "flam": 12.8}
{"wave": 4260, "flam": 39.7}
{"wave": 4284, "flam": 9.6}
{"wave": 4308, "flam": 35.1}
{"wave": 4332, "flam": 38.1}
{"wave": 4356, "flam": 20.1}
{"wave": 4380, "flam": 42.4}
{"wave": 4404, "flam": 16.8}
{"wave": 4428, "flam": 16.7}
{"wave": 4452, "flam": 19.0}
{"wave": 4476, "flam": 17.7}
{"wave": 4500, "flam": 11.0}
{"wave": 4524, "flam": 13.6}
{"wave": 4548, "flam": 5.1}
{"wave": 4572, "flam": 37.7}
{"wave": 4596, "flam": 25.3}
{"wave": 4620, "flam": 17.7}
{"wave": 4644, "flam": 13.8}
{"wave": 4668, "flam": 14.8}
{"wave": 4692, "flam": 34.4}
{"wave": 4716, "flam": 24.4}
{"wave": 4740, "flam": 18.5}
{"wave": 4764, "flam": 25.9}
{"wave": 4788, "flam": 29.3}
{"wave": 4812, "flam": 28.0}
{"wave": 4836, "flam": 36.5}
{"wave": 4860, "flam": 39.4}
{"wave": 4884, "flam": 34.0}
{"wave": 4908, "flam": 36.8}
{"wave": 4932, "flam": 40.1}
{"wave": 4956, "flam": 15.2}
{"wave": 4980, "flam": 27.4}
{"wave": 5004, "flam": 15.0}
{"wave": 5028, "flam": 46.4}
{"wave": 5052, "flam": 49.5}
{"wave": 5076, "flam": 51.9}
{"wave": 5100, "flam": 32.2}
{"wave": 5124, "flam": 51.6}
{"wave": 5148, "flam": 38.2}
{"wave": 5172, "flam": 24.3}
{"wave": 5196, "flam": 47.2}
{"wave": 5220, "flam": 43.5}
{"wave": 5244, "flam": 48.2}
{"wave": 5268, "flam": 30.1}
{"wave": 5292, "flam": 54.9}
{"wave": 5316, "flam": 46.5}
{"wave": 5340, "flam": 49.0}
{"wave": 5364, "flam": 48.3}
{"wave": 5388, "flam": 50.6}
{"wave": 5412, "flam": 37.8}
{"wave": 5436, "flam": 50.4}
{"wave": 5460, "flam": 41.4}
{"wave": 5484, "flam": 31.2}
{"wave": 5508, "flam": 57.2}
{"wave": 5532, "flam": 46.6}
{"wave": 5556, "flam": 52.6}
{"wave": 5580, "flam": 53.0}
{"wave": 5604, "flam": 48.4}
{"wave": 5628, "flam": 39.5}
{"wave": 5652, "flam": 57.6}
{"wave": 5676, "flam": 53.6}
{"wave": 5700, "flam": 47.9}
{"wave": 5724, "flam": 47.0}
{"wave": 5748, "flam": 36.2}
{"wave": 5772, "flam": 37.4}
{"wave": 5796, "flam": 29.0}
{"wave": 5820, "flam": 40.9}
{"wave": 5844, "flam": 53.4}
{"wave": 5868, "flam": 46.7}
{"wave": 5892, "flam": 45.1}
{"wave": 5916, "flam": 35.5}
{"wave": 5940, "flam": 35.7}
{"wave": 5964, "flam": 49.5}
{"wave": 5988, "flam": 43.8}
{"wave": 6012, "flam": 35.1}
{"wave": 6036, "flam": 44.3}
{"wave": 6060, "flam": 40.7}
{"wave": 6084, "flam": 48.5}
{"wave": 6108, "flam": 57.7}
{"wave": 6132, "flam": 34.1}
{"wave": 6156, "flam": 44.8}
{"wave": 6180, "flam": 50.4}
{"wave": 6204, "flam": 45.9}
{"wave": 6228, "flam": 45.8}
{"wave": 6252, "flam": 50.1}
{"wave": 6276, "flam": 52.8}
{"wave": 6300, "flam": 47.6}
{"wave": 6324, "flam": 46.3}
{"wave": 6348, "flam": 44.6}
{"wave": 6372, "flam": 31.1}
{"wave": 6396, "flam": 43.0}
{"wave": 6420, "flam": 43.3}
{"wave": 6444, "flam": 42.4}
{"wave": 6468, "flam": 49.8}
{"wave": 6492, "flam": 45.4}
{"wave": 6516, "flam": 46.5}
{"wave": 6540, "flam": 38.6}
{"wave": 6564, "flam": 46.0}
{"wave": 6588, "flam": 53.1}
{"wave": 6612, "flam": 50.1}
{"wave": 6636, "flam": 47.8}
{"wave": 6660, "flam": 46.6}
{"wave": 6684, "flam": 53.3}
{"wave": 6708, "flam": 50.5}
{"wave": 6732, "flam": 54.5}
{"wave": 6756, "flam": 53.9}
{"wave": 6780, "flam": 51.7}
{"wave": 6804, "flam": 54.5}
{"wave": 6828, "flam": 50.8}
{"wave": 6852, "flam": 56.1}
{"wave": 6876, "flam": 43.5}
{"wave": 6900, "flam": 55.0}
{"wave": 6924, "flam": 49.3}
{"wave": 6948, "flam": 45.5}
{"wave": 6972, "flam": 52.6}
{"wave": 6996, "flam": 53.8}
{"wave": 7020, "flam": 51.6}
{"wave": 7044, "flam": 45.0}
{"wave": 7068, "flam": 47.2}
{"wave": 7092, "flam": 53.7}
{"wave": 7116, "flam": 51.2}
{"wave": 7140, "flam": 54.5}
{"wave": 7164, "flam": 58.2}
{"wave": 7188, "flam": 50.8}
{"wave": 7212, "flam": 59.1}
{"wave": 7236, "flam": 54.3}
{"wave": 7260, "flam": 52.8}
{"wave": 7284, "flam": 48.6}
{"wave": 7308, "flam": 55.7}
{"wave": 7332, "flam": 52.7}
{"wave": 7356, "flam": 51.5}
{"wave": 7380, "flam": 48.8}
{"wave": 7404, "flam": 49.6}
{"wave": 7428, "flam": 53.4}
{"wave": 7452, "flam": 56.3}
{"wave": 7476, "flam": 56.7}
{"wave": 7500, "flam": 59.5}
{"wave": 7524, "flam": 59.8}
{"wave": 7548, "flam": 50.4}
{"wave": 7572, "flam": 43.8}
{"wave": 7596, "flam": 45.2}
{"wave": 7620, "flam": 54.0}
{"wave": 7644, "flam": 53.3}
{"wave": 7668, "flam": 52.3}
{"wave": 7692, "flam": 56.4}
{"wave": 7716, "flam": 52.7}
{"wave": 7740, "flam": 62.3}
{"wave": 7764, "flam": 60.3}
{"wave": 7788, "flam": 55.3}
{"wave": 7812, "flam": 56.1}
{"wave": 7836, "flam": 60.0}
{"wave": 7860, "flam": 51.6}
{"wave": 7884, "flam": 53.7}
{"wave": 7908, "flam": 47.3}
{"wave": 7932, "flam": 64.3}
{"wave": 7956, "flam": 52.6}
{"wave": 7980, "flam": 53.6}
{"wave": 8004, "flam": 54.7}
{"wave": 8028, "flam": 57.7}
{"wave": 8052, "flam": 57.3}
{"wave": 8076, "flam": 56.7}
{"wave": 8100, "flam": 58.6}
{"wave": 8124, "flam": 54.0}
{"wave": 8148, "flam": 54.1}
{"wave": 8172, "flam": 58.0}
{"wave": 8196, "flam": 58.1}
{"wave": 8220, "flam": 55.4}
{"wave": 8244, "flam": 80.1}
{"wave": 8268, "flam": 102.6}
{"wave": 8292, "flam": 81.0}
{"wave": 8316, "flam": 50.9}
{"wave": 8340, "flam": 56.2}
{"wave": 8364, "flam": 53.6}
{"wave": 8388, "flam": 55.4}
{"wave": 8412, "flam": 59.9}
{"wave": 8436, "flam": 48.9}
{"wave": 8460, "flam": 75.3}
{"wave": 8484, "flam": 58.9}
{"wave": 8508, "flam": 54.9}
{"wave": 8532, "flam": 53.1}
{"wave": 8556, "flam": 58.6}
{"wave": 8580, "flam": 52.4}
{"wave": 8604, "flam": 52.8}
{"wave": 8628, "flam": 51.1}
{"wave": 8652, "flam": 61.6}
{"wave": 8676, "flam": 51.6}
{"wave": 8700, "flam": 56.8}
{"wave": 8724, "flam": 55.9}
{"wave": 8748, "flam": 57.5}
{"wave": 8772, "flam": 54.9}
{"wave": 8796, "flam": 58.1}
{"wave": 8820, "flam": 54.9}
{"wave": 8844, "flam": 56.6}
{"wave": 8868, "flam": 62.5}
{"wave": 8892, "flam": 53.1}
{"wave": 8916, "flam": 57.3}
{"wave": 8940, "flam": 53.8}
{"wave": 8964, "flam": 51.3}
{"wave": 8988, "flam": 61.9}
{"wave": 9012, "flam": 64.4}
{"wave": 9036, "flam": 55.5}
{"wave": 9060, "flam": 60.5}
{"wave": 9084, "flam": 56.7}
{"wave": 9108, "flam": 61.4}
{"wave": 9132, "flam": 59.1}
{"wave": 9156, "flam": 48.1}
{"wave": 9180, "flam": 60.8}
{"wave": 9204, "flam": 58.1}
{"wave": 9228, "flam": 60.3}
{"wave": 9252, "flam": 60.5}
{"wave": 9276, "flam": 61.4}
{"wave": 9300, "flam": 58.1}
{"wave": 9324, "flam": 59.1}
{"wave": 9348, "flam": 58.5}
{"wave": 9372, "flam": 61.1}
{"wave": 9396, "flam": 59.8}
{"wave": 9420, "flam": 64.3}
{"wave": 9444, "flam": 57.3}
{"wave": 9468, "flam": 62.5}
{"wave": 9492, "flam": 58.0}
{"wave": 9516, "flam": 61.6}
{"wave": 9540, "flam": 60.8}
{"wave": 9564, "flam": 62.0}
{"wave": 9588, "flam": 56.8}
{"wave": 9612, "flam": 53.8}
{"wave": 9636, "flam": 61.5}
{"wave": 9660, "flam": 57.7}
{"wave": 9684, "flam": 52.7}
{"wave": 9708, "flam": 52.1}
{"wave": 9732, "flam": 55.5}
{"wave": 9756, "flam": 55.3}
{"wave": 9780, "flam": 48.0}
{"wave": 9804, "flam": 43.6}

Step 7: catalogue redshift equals 0.258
